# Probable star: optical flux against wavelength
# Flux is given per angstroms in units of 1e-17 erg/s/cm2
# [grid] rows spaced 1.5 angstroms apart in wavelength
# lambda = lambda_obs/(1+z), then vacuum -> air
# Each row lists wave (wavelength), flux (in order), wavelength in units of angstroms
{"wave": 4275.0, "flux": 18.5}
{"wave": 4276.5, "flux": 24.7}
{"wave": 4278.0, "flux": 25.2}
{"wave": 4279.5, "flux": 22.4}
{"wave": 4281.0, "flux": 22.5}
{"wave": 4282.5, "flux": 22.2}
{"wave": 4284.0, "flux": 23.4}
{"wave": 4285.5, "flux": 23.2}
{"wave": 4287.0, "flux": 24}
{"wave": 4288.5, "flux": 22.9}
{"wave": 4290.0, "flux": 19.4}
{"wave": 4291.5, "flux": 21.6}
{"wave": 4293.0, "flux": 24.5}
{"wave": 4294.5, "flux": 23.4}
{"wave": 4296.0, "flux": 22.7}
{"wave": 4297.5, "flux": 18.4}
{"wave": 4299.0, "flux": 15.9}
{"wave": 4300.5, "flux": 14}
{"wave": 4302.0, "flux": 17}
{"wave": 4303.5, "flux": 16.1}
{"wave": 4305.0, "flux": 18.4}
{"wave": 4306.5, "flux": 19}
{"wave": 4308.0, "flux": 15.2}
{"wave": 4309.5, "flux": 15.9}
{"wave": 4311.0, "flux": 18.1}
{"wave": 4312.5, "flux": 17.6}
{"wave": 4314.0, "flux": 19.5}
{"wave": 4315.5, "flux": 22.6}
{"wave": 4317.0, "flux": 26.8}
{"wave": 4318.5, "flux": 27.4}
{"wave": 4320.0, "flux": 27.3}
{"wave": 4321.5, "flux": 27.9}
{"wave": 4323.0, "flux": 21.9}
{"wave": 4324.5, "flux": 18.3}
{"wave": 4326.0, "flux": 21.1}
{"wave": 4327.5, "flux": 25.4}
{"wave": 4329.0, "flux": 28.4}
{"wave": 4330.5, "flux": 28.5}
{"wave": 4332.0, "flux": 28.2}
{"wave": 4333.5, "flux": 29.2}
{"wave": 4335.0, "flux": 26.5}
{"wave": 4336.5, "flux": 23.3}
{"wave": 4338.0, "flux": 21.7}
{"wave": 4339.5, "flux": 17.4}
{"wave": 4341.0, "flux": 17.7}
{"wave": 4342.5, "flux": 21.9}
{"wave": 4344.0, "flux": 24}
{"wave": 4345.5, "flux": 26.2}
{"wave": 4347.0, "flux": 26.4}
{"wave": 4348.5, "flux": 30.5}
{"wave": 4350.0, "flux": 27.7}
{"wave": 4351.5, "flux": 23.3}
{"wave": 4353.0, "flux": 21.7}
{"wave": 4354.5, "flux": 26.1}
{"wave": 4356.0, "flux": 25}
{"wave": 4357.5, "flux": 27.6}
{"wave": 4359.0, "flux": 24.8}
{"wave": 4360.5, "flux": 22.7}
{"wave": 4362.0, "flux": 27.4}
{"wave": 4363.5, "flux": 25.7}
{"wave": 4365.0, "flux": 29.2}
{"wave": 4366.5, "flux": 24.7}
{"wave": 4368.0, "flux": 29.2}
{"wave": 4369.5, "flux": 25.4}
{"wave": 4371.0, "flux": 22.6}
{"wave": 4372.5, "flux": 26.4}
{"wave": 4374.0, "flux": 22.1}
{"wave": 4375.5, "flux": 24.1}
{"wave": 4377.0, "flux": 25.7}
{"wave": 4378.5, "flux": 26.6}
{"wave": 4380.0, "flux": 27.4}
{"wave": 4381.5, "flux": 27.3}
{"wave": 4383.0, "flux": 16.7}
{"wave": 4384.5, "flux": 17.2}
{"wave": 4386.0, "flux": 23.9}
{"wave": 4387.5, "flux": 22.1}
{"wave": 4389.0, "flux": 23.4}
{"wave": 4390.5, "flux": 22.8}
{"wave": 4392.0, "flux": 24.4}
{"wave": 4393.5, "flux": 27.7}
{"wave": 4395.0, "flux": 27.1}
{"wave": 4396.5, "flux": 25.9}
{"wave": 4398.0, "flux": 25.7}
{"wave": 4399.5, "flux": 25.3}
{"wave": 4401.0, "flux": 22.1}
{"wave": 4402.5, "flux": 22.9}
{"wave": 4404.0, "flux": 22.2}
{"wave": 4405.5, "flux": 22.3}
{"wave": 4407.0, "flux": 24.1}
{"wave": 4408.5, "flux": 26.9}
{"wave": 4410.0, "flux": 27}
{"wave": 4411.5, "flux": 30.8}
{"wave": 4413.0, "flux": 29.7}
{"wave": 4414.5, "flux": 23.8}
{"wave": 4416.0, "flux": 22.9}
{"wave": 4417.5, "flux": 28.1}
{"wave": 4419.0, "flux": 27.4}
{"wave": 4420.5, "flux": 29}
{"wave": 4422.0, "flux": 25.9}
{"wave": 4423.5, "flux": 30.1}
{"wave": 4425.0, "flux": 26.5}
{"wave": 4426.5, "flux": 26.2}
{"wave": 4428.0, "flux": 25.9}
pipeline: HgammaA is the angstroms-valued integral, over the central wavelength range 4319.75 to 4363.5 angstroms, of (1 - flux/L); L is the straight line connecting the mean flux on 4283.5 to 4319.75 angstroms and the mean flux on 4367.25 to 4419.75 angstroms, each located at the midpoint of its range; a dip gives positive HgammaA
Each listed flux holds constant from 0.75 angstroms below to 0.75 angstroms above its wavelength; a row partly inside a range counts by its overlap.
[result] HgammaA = -4.8 angstroms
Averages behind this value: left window 20.4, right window 24.8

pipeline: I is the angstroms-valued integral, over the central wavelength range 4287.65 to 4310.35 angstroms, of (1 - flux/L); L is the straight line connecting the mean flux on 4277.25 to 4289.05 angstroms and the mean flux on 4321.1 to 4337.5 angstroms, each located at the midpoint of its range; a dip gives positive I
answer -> 4.7 angstroms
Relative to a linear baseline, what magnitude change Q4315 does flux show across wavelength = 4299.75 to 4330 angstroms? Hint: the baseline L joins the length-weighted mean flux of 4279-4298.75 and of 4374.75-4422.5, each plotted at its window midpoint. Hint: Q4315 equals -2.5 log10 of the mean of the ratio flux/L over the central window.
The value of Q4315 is 0.10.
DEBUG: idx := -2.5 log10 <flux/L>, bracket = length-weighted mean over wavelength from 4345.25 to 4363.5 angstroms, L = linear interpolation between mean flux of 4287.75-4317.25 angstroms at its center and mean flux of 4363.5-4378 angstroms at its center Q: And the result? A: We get -0.08 mag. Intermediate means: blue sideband 19.3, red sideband 25.5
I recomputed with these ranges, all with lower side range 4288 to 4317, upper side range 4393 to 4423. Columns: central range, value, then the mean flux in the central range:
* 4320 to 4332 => -2.4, 24.9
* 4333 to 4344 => -0.5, 22.5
